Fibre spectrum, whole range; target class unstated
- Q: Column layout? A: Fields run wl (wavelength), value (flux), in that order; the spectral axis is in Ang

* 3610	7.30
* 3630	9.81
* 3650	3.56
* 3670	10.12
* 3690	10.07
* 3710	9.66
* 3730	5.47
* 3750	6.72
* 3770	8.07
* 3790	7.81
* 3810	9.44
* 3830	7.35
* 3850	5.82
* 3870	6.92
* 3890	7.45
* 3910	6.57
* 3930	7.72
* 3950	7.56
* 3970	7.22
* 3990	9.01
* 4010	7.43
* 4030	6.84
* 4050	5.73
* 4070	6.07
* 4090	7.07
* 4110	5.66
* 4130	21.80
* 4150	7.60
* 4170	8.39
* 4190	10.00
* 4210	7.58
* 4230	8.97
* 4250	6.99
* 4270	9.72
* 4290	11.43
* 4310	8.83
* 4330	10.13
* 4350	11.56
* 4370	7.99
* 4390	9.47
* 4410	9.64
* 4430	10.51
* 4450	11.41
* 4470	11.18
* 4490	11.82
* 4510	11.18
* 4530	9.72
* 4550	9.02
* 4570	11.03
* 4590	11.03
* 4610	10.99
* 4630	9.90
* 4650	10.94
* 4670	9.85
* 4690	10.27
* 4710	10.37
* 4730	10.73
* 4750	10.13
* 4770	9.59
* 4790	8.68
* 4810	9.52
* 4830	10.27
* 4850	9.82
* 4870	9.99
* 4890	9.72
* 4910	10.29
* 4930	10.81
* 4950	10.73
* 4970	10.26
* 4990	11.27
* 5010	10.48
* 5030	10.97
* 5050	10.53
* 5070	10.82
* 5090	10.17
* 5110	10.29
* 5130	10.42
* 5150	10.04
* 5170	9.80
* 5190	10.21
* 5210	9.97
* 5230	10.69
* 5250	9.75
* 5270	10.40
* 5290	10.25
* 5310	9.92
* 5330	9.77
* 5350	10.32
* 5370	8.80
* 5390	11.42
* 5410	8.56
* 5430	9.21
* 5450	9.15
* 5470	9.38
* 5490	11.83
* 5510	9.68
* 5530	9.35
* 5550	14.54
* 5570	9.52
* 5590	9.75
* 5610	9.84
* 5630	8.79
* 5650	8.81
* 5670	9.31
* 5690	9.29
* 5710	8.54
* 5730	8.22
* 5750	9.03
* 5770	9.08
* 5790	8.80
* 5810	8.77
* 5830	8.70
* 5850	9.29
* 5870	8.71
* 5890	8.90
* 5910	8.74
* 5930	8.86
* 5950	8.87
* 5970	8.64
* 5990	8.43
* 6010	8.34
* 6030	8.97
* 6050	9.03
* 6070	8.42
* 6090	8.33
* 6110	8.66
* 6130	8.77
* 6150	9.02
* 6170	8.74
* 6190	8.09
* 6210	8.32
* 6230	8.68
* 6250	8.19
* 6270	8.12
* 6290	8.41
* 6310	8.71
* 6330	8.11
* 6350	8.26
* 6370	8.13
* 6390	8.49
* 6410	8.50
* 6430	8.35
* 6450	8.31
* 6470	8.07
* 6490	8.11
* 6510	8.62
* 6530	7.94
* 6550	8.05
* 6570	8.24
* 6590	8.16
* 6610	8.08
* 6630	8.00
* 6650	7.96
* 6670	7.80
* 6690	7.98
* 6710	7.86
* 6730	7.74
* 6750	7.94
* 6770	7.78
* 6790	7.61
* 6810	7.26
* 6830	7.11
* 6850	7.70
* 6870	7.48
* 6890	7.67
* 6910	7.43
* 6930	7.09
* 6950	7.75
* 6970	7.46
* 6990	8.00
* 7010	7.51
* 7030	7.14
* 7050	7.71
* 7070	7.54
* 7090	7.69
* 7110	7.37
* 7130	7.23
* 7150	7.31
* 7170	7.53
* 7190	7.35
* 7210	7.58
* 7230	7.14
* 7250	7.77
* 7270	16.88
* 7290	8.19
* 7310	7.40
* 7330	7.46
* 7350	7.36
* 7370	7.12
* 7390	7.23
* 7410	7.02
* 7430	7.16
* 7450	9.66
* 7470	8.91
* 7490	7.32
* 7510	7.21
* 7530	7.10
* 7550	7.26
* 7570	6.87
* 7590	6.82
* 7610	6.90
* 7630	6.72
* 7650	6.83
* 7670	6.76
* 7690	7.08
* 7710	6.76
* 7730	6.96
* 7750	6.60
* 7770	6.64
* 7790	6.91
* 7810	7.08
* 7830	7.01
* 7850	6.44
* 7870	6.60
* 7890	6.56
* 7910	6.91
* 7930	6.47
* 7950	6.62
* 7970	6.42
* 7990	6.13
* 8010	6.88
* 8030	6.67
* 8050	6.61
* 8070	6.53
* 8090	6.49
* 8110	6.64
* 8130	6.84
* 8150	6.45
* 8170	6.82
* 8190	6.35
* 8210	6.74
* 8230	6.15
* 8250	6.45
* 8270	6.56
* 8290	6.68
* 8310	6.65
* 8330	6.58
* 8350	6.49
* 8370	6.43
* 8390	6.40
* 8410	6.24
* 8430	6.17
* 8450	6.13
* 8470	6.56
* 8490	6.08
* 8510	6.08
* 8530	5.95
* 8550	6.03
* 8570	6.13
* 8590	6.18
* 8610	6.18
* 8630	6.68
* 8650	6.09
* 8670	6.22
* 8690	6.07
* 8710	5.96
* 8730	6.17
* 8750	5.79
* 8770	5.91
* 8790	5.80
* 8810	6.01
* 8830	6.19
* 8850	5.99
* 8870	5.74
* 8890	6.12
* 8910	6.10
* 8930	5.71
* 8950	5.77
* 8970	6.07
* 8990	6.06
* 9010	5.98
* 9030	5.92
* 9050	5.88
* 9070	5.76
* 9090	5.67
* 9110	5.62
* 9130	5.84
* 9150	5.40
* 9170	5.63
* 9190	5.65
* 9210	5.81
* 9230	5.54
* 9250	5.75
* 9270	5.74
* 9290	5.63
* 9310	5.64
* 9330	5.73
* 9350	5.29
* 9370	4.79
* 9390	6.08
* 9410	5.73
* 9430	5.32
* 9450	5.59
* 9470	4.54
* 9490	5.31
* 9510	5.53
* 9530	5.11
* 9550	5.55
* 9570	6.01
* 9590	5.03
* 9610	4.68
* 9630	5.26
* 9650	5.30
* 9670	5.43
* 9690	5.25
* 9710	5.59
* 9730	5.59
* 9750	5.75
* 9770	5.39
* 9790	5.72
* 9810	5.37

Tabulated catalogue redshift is 0.108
